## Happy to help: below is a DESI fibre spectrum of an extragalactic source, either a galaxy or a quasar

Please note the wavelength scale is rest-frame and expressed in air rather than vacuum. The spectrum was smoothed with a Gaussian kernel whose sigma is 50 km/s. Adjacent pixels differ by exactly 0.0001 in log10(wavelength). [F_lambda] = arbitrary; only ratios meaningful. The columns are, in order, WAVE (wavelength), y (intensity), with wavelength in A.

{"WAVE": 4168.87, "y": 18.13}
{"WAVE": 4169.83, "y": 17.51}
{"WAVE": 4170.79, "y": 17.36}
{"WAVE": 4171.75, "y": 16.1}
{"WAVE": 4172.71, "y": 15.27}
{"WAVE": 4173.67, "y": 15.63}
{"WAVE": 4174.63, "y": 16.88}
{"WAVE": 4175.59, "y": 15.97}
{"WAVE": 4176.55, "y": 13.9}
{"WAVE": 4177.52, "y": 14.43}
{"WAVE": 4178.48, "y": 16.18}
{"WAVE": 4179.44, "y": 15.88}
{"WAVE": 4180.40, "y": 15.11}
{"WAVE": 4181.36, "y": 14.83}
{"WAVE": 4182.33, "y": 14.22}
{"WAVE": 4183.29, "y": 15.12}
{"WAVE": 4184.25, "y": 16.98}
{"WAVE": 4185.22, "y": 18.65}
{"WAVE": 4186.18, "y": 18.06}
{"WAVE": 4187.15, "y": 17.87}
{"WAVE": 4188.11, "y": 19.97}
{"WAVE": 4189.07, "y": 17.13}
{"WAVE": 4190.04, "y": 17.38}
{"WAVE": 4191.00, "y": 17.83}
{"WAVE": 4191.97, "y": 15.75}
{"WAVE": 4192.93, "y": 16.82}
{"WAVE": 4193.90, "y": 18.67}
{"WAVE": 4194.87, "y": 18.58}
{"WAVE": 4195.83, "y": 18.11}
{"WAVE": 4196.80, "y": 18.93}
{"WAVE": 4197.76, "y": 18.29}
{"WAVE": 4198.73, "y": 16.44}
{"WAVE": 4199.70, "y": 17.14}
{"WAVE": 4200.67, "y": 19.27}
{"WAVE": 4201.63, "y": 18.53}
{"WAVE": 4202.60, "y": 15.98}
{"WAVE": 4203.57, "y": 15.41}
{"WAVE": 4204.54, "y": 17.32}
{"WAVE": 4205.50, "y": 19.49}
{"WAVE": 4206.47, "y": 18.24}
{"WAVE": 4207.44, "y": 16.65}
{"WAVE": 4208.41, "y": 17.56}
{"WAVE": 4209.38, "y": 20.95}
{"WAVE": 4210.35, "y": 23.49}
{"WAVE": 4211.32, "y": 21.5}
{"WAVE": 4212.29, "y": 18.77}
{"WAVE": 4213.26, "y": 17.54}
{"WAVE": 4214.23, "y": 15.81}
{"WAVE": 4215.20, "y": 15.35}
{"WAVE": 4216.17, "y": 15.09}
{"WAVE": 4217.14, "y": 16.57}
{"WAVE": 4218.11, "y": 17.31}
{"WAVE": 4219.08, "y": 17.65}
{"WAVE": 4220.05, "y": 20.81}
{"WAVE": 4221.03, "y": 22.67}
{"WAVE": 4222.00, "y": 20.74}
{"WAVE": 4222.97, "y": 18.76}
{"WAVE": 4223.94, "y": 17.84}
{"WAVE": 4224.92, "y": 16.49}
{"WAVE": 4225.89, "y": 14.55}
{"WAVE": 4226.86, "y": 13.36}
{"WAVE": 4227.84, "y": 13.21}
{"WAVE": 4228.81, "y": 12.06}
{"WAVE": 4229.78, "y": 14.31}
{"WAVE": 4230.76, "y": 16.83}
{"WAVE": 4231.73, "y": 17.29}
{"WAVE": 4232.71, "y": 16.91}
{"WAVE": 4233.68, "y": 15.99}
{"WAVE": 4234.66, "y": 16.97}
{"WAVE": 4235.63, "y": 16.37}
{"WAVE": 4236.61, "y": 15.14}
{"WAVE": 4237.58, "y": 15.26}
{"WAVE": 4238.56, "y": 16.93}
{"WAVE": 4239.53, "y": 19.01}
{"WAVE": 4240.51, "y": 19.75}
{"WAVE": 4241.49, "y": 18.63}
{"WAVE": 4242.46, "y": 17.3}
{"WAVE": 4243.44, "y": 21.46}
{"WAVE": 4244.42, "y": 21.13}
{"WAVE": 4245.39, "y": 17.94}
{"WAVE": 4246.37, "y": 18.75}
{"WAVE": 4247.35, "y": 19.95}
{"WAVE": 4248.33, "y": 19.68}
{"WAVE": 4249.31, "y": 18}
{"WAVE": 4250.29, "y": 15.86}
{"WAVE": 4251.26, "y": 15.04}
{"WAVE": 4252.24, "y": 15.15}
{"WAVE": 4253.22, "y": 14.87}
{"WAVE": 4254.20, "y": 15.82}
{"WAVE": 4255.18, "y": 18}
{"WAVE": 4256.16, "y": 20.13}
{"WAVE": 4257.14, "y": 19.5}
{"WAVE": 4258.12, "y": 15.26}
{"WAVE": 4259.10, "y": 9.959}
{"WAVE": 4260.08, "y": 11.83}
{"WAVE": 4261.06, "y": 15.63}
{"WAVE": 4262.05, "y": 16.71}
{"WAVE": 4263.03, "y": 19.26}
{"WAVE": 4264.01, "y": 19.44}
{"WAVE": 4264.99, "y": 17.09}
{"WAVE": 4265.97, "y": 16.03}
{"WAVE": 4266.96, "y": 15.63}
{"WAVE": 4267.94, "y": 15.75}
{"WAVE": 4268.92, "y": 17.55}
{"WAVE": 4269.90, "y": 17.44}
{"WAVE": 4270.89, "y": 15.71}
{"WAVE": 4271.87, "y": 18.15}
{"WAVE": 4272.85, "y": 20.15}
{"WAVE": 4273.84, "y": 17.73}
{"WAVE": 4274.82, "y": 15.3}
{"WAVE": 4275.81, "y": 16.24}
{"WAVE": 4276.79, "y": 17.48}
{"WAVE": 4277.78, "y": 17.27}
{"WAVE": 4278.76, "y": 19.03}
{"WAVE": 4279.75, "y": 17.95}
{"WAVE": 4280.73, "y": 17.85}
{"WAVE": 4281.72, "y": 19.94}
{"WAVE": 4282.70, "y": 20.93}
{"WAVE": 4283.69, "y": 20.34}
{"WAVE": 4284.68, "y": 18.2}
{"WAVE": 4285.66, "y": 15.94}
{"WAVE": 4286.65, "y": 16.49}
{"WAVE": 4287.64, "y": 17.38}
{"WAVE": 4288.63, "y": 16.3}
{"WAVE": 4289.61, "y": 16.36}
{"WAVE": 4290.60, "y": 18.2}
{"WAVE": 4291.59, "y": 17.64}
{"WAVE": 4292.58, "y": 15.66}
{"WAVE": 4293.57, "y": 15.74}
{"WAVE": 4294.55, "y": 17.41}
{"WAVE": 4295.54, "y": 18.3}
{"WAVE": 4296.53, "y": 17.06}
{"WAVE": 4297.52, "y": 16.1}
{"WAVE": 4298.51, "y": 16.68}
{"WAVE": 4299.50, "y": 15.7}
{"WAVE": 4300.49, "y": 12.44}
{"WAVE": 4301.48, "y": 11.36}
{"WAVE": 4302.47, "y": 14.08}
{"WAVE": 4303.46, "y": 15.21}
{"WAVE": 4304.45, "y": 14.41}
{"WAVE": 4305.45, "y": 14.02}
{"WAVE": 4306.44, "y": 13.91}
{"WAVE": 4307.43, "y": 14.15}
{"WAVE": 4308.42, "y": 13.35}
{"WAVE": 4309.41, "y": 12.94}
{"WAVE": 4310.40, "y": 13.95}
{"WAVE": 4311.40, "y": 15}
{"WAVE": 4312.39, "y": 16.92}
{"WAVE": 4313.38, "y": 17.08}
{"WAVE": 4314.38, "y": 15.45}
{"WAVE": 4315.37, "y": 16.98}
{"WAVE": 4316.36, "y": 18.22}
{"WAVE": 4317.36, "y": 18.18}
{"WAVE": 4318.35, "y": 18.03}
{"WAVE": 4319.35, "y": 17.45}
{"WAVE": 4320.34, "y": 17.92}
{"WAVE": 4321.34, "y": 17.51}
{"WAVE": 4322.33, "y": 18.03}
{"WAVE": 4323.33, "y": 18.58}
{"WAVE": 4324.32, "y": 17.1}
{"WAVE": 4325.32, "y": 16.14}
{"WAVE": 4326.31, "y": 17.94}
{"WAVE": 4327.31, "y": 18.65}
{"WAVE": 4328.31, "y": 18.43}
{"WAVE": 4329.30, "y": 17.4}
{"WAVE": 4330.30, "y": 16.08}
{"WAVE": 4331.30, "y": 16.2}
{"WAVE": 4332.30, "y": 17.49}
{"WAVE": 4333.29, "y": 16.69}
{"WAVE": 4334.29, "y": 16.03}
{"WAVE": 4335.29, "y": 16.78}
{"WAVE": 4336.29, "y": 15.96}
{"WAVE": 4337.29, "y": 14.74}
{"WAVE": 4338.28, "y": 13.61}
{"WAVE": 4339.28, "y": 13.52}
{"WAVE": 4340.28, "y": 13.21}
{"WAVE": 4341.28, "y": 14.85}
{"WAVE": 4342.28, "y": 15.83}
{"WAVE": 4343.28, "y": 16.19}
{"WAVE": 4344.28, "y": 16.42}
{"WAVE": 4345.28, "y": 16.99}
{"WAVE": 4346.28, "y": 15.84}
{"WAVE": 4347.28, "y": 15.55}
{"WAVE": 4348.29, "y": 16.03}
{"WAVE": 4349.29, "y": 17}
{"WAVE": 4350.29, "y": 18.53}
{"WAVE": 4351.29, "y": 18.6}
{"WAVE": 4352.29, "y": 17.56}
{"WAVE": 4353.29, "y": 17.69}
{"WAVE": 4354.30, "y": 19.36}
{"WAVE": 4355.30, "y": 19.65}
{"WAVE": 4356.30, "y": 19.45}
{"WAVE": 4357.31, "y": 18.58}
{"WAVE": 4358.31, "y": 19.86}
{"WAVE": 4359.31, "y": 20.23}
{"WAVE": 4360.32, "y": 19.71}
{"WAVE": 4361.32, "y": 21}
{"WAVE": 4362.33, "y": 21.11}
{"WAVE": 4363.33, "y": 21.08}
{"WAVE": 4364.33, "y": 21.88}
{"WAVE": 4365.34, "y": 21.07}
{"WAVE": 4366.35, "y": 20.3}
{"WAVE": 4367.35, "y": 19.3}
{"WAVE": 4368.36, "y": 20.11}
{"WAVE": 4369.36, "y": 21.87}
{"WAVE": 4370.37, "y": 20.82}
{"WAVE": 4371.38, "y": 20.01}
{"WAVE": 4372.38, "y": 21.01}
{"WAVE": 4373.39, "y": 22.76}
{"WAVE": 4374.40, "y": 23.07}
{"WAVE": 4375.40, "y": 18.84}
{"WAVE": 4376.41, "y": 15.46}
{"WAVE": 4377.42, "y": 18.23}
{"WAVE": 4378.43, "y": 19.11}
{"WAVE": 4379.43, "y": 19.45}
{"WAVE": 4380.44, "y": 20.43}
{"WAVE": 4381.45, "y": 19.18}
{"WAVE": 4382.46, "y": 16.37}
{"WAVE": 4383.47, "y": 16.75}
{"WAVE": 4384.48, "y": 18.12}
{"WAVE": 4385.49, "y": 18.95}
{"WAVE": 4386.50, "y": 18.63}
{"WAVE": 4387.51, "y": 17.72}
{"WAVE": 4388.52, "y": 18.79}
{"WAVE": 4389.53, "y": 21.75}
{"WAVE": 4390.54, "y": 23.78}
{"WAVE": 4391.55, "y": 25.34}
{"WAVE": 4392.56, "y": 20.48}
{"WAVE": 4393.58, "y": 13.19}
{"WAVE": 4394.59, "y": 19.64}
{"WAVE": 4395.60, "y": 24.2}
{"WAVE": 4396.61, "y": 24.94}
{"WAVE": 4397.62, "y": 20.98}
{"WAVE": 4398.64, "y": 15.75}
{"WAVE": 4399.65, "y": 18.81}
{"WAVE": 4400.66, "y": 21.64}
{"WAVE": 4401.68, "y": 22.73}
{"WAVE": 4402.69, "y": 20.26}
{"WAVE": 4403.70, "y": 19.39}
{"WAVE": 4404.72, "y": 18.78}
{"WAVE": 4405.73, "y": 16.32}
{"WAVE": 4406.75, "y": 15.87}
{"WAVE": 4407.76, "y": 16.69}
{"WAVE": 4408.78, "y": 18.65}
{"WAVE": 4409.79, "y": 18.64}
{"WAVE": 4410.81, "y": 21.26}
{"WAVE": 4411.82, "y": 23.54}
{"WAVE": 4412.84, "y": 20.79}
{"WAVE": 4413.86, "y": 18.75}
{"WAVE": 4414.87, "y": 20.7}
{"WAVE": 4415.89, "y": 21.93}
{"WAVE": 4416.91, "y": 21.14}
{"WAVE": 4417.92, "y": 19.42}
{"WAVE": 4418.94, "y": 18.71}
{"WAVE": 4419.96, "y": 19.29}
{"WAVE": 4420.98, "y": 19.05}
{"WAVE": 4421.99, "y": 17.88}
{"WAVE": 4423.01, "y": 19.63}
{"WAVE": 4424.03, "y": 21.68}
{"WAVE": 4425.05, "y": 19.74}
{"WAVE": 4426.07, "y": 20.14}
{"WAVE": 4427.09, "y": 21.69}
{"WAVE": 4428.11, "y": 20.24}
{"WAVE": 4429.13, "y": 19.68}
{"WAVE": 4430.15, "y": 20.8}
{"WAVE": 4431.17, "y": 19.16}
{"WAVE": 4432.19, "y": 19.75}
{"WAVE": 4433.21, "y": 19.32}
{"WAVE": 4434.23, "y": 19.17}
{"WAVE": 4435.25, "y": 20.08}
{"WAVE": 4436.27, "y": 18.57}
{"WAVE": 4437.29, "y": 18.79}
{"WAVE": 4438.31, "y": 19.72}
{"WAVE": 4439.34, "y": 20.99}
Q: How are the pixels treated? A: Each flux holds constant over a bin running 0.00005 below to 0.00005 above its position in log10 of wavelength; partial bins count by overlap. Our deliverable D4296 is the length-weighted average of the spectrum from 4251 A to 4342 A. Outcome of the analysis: 16.5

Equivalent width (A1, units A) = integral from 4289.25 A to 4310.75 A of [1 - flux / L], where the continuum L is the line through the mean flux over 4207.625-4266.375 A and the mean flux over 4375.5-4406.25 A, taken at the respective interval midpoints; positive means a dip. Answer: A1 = 3.51 A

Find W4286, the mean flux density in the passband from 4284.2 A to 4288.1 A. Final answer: 17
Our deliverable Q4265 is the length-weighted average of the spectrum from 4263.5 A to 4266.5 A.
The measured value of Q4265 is 17.5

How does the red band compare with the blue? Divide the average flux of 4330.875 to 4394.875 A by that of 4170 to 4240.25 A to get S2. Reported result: 1.1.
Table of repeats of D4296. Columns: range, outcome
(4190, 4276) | 17.3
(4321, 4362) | 17.2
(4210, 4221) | 18.3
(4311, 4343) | 16.6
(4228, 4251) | 17.4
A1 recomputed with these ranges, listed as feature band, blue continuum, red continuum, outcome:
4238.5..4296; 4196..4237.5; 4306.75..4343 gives -2.0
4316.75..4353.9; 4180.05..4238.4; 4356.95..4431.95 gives 4.5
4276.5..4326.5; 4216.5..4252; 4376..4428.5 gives 4.6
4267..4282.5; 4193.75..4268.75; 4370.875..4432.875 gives 0.3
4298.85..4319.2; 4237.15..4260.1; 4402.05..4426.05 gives 3.4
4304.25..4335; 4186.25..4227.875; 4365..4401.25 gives 4.3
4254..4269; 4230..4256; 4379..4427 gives 1.1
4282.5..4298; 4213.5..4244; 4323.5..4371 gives 0.1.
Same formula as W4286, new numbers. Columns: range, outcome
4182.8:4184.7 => 16.1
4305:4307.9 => 14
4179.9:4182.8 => 14.7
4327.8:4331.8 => 17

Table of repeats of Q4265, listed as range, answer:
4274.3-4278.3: 16.6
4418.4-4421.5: 19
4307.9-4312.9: 14.5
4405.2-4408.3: 16.3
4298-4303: 14.1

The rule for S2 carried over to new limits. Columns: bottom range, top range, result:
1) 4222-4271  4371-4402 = 1.18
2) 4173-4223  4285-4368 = 0.96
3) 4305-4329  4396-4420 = 1.20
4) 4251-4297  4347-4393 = 1.15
